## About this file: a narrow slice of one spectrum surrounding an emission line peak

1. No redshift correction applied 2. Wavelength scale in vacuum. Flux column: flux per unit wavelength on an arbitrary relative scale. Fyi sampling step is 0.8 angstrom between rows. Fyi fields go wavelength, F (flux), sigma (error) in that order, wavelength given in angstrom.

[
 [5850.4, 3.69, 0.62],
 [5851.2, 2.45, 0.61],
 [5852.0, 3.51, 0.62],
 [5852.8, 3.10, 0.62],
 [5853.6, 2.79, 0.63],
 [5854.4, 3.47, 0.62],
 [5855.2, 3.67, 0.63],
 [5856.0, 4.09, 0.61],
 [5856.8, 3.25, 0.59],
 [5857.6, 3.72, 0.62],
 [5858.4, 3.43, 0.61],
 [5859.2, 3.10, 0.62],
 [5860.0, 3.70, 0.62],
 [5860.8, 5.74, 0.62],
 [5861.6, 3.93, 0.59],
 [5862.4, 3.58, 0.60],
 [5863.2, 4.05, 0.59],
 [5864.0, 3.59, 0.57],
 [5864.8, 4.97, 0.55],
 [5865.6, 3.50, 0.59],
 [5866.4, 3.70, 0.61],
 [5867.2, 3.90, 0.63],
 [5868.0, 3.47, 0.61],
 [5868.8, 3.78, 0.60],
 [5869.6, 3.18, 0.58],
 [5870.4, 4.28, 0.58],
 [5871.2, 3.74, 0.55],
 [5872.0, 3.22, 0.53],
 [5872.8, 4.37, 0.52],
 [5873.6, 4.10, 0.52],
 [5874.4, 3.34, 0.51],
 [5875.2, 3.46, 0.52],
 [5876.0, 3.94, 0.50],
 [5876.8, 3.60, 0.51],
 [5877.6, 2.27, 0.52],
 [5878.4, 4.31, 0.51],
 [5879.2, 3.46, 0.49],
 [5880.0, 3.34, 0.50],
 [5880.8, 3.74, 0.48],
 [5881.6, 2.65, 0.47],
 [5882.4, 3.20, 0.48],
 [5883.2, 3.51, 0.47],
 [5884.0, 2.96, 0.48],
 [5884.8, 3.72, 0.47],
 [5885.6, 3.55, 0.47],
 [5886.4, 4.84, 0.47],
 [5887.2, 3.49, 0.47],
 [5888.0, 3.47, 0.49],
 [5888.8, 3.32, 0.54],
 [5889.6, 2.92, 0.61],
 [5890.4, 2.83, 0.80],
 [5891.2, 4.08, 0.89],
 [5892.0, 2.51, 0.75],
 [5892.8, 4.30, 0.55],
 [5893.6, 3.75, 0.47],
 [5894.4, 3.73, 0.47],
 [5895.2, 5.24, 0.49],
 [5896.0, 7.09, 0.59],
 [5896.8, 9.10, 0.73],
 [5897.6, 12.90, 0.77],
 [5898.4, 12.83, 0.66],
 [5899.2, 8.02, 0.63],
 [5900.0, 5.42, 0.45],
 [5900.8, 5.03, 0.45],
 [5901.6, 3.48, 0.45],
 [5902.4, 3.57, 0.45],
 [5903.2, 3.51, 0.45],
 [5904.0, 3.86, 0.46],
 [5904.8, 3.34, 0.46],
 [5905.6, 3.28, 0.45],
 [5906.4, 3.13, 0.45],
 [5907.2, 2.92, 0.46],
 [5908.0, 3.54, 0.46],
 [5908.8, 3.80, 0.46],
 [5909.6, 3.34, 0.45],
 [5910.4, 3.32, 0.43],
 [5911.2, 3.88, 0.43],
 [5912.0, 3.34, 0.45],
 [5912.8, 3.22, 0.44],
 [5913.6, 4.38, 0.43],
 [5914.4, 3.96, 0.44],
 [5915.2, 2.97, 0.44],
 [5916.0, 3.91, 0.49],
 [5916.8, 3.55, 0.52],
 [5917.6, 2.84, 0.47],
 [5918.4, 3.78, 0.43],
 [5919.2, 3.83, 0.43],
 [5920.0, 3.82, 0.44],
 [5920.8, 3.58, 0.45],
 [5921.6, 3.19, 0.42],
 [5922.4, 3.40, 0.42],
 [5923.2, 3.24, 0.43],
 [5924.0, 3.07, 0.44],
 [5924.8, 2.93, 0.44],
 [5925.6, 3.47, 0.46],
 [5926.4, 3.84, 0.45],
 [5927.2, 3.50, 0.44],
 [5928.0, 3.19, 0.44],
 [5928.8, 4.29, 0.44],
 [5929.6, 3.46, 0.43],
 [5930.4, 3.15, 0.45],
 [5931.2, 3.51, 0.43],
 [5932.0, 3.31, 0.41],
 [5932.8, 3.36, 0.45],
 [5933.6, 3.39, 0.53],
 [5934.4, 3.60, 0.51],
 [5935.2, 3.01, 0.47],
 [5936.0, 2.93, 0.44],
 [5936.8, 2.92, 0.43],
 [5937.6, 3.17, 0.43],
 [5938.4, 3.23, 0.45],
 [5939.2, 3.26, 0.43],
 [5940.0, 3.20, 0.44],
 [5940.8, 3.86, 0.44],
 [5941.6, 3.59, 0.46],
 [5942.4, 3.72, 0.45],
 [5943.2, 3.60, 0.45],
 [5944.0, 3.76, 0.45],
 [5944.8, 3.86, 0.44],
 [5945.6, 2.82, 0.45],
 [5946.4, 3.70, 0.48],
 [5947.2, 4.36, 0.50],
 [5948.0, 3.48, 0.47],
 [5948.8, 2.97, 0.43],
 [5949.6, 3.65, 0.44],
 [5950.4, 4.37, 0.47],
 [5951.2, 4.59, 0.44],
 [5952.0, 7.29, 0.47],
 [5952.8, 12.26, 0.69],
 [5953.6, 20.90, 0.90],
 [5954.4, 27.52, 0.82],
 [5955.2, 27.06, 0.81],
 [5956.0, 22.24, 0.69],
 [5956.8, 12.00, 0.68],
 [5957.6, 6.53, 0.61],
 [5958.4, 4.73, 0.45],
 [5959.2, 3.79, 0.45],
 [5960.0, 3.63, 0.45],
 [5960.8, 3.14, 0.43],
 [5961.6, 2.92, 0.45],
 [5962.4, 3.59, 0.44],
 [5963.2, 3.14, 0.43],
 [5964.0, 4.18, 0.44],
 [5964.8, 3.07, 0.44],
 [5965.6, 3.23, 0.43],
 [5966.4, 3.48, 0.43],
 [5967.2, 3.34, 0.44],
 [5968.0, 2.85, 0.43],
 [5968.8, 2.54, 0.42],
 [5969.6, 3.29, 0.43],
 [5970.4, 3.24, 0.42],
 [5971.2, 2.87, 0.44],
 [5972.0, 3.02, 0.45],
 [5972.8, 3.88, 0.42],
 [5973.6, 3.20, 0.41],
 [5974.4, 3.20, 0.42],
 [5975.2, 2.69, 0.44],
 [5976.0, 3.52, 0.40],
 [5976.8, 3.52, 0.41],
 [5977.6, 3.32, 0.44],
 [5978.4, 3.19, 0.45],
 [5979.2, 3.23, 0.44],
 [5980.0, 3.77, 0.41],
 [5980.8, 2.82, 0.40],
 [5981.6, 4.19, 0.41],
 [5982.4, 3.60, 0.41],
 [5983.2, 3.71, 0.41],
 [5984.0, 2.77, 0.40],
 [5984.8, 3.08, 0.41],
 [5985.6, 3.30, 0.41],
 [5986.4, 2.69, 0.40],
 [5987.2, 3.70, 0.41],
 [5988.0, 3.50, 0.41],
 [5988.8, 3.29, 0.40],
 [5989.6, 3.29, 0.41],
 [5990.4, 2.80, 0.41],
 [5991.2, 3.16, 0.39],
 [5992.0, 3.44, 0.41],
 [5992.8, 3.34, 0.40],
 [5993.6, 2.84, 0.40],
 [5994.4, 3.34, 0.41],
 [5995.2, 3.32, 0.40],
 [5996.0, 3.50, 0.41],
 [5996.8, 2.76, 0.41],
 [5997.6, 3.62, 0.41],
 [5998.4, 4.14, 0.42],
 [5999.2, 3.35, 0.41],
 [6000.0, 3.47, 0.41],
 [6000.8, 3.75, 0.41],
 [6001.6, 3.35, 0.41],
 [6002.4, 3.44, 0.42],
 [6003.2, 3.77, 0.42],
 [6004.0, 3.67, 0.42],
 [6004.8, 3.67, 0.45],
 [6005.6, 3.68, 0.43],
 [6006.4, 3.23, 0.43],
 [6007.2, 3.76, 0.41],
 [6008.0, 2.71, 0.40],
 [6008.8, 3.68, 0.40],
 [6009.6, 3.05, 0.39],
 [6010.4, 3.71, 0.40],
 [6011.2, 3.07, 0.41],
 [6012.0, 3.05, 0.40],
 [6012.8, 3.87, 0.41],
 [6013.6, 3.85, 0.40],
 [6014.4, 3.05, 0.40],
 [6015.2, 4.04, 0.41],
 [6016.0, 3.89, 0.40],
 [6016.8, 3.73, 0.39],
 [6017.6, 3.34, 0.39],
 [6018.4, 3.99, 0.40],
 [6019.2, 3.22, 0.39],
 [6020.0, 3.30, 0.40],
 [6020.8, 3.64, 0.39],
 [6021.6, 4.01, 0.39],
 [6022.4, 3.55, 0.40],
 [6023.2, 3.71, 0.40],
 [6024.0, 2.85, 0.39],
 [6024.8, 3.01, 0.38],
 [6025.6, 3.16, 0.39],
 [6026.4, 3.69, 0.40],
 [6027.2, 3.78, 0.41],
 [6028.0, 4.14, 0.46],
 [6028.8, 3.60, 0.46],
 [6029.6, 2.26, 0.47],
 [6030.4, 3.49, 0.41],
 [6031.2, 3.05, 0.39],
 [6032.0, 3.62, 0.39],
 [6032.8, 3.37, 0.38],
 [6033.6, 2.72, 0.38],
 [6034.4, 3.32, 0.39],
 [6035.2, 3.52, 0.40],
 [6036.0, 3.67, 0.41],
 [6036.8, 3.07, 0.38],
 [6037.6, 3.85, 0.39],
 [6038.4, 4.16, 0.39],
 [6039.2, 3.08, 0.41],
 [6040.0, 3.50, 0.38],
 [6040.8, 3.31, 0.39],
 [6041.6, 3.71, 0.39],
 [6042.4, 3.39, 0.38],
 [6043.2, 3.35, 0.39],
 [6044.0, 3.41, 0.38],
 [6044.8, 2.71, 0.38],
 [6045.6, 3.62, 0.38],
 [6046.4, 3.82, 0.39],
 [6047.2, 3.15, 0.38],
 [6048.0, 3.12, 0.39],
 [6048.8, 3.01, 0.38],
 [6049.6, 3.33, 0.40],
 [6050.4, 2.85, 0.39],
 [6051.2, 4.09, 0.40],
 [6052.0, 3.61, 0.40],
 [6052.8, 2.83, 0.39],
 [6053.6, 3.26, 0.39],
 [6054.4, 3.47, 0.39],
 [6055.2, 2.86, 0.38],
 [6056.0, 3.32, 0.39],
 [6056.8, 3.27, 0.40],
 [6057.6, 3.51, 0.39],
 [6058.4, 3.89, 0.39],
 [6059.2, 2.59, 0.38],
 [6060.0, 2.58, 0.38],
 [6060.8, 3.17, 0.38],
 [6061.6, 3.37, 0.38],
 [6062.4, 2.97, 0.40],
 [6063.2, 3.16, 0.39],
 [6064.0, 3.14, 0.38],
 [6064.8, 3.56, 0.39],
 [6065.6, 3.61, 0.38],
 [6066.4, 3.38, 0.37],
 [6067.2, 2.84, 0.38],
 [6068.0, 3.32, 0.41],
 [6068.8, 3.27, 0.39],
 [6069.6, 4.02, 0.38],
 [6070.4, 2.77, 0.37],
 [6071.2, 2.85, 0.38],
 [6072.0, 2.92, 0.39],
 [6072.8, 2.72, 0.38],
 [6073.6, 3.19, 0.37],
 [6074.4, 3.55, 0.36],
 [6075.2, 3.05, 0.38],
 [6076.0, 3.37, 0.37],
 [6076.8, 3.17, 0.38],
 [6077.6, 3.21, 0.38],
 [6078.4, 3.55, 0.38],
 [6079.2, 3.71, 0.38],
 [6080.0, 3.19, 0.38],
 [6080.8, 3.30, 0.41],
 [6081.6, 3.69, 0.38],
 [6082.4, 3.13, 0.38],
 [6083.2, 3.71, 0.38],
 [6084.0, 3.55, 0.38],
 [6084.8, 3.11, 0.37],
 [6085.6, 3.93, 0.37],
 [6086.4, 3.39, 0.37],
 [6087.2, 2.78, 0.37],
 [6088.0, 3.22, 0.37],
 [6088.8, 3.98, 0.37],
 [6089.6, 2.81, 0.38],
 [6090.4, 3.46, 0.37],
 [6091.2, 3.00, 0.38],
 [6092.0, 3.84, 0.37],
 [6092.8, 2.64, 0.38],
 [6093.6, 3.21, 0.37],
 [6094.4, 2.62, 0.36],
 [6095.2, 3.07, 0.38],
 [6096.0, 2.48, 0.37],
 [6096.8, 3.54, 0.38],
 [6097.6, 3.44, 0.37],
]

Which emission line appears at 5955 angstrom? [O III] 5007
